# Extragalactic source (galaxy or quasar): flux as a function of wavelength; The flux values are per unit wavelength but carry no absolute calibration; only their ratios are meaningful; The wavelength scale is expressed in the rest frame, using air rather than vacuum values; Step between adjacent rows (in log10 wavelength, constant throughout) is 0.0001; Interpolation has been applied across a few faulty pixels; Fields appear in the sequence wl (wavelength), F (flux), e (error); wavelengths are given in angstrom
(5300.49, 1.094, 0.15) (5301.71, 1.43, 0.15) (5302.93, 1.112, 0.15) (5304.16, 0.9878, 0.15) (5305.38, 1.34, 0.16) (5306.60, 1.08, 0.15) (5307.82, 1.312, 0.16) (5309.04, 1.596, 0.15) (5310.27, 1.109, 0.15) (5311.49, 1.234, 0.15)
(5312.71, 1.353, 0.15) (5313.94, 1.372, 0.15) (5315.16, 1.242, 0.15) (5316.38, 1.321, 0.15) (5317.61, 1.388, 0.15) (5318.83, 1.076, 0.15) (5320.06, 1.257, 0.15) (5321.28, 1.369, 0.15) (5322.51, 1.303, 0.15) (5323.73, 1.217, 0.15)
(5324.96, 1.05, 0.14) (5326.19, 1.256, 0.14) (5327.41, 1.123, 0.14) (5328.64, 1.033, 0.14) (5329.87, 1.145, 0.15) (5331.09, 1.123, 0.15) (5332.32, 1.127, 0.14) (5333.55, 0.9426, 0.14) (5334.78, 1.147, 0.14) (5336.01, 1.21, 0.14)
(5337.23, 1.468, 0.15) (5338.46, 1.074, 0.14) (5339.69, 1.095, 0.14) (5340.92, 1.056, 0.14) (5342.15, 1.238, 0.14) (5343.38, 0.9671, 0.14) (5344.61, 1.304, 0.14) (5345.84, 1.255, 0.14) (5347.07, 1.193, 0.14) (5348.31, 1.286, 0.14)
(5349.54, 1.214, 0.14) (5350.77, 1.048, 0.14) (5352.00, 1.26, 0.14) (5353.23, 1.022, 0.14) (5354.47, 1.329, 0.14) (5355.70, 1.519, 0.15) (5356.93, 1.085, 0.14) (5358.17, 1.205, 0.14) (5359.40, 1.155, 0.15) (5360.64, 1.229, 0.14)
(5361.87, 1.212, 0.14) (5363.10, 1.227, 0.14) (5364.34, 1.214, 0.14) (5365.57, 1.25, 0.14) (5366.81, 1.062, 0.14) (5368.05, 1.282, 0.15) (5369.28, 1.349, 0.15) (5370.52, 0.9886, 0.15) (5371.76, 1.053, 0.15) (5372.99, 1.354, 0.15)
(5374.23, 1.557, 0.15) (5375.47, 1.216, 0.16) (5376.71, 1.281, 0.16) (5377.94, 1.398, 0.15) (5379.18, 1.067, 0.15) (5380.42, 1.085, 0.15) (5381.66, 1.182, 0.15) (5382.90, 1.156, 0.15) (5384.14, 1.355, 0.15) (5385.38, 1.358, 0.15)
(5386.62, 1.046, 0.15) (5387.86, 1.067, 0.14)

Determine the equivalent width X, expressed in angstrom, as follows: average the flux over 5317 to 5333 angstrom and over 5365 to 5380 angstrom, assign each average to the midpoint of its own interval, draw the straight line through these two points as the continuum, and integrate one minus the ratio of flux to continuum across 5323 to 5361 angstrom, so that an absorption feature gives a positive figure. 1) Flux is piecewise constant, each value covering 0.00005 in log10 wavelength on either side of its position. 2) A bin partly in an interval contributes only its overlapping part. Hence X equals 1.02 angstrom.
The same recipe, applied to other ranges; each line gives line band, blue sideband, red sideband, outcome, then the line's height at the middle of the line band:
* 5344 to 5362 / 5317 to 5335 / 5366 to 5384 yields -0.4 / 1.2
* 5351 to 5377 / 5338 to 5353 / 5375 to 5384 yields -0.9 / 1.19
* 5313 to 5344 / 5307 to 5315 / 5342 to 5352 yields 1.8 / 1.26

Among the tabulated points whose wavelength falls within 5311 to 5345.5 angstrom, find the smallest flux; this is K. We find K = 0.9426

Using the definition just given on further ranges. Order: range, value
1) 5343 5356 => 0.9671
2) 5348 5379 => 0.9886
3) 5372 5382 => 1.067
